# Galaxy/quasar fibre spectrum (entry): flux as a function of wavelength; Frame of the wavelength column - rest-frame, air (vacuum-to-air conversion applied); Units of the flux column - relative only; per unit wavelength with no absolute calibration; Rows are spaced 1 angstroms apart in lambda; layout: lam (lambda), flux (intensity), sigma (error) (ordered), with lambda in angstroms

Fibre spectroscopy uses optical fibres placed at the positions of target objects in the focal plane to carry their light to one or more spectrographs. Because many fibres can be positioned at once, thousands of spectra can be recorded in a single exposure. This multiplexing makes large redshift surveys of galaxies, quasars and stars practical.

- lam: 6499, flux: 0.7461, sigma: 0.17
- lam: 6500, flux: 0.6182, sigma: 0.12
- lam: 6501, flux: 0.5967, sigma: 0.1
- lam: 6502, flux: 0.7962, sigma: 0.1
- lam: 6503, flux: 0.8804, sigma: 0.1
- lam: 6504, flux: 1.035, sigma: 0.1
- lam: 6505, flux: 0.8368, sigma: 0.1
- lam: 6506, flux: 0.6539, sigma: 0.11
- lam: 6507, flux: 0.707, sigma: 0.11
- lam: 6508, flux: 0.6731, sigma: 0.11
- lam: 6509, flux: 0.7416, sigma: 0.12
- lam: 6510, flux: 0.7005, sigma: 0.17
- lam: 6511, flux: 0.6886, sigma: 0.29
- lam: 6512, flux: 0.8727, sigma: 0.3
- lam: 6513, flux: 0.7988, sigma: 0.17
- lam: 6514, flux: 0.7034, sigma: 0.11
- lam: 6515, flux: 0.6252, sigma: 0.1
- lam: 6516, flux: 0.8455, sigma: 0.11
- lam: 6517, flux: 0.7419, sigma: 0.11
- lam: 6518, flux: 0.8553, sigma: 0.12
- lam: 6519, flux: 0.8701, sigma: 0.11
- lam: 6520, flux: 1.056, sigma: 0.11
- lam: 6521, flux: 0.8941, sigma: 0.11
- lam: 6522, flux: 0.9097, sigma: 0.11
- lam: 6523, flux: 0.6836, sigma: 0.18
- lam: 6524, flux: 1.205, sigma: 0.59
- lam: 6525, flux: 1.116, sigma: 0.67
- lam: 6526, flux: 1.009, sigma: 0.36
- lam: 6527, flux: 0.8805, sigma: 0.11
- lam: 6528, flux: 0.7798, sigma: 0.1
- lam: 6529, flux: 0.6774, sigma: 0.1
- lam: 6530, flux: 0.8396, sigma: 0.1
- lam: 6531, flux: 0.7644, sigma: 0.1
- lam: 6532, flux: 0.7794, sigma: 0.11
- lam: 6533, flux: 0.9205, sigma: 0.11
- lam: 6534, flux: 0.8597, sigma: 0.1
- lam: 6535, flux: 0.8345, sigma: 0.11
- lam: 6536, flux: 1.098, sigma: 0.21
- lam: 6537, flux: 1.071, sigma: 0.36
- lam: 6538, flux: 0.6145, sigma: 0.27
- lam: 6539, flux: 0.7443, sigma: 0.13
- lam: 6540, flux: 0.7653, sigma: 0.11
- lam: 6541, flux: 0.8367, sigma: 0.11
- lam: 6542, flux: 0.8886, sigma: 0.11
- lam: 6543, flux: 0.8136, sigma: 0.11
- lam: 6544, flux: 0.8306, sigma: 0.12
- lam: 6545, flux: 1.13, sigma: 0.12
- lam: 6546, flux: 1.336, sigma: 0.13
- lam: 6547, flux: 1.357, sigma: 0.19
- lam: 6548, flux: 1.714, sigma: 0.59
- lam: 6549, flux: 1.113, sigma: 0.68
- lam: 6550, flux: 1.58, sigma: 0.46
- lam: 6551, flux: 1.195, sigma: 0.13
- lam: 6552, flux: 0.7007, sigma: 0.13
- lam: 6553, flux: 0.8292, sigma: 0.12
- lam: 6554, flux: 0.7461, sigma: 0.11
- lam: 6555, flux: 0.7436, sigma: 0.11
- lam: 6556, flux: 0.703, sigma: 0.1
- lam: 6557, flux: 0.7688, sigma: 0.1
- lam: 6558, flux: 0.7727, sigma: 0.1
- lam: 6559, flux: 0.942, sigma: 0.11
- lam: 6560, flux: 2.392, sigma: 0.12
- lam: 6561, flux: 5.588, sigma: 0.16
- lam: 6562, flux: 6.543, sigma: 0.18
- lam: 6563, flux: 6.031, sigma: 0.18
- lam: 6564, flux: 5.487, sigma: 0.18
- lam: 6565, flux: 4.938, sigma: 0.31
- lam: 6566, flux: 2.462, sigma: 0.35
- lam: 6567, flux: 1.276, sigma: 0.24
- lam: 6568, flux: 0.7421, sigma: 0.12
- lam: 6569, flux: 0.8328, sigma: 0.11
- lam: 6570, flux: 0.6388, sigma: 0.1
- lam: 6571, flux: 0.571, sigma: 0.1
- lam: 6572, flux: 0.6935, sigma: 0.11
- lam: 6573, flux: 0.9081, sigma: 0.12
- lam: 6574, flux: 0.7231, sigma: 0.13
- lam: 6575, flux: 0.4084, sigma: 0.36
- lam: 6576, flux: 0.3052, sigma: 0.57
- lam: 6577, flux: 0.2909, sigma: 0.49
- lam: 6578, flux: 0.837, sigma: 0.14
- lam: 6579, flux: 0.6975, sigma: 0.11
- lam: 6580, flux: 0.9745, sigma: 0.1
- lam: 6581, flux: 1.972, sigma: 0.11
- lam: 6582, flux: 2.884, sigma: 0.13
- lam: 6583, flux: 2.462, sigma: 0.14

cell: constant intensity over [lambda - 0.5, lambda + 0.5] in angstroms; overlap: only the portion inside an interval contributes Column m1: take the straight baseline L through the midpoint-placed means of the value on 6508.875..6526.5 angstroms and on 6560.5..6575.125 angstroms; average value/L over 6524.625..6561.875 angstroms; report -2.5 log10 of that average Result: 0.457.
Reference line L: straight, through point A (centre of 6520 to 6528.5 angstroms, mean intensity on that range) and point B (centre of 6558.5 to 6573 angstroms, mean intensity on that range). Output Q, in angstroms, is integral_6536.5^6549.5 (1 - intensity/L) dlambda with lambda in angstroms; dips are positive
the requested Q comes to 5.5 angstroms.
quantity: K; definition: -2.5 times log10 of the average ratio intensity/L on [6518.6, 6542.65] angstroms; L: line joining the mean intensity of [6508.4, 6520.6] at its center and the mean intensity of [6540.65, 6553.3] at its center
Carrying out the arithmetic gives 0.07 mag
